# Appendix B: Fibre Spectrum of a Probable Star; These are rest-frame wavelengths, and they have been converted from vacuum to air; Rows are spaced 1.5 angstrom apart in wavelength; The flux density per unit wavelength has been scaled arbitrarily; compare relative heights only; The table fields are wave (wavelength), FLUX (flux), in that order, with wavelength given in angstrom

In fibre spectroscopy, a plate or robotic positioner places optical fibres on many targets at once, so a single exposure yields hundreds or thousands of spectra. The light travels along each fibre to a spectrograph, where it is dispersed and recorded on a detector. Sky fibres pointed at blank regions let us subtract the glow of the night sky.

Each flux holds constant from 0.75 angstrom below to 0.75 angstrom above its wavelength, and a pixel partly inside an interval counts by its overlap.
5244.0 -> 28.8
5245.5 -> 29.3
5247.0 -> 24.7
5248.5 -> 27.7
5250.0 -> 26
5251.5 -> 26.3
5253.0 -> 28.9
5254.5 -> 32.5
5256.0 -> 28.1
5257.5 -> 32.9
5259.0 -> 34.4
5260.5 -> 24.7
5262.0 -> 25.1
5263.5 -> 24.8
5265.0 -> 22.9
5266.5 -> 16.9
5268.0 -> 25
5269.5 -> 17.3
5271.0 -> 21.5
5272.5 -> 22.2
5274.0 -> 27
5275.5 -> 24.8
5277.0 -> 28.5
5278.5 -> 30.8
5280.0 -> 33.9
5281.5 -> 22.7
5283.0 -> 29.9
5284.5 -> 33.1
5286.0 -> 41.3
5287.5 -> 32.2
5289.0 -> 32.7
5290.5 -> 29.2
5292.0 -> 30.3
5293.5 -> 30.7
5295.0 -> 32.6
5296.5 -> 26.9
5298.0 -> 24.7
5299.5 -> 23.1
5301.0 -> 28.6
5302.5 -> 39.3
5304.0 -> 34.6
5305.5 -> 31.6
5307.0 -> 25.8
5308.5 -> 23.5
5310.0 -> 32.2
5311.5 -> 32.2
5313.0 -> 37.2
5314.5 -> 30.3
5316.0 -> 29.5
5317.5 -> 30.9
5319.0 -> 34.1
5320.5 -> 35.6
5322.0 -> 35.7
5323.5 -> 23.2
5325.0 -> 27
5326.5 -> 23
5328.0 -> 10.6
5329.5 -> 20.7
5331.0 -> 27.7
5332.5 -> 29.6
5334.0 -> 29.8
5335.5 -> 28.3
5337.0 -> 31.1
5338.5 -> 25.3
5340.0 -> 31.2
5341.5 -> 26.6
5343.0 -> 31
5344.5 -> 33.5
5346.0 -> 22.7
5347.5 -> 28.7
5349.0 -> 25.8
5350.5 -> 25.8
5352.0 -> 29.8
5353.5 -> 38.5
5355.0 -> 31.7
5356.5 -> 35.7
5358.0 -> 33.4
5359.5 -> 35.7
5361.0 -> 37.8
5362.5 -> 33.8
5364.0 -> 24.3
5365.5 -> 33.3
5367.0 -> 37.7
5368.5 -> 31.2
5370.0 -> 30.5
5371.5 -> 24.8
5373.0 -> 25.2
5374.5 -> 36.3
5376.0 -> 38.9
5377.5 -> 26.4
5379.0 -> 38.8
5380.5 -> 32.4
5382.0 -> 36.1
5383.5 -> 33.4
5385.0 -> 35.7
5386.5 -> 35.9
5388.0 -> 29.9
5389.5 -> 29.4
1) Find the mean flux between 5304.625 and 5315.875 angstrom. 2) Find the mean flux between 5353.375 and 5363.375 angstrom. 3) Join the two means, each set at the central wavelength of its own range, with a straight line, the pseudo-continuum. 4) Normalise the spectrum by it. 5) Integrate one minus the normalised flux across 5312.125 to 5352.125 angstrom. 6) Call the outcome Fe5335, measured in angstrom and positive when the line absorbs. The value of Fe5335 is 5.0 angstrom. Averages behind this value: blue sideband 30.4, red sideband 34.9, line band 28.3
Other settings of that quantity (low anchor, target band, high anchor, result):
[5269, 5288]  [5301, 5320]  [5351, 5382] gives -1.16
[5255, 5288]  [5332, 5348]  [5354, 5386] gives 1.23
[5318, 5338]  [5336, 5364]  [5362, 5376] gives -1.27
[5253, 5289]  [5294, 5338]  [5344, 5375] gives 0.72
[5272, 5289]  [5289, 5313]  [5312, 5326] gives 0.53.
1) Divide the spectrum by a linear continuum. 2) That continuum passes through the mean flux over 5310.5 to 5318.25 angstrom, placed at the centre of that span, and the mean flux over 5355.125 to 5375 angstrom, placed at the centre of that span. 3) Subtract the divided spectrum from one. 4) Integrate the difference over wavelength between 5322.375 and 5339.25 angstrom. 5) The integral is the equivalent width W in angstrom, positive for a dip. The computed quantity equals 3.5 angstrom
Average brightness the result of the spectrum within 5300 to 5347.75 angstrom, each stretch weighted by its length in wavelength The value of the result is 29.1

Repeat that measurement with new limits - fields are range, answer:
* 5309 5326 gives 31.4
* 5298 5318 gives 30.4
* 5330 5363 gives 30.5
